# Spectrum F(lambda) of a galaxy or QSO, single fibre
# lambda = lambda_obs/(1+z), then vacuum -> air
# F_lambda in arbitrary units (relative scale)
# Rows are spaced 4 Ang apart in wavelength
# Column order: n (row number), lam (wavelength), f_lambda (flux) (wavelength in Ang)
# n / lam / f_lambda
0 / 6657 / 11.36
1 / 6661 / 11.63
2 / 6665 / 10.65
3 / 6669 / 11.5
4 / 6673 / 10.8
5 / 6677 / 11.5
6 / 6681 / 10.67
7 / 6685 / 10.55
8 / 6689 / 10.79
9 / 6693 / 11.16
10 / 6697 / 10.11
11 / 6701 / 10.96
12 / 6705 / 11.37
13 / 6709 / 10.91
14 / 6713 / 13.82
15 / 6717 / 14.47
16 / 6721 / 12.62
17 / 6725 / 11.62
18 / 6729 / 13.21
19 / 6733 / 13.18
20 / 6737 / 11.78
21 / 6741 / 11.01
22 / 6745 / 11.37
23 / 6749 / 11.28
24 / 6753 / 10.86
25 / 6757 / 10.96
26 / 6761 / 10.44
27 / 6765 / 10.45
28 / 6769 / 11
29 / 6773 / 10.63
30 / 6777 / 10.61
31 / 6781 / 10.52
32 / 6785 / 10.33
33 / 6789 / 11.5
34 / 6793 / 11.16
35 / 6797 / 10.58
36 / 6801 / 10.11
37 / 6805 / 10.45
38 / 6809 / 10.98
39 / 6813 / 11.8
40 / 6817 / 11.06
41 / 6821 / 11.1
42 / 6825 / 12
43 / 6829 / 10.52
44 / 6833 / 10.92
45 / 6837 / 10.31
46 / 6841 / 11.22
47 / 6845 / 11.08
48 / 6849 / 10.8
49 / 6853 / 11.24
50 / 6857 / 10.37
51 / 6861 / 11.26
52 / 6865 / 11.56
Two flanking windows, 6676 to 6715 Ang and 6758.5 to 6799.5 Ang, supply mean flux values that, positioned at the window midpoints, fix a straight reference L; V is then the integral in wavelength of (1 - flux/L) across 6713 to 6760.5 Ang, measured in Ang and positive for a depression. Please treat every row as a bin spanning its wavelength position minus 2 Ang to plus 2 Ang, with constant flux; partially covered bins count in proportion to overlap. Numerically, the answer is -4.8 Ang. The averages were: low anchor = 11.2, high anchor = 10.7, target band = 12.1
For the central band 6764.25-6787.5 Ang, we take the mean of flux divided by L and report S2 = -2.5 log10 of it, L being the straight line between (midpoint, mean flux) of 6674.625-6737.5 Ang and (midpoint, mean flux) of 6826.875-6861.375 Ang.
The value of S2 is 0.07 mag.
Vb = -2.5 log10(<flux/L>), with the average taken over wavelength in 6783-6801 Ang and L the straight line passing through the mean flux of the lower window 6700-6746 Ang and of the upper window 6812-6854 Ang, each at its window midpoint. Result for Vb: 0.07 mag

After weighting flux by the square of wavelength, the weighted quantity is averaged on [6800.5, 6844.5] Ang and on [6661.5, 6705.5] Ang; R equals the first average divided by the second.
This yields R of 1.05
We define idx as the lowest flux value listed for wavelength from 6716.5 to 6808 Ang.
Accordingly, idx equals 10.11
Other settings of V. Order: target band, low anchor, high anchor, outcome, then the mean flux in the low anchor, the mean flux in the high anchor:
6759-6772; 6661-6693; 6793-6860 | 0.4 Ang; 11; 10.9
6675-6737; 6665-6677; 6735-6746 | -2.9 Ang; 11.1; 11.4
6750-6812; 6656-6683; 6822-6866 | 1.9 Ang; 11.2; 11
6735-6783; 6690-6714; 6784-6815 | 0.6 Ang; 11.3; 10.9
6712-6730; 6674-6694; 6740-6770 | -3.6 Ang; 10.9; 10.9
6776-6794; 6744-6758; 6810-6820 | 0.7 Ang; 11.1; 11.4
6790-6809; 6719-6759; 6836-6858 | 1.0 Ang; 11.8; 10.9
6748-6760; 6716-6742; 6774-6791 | 0.8 Ang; 12.5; 10.7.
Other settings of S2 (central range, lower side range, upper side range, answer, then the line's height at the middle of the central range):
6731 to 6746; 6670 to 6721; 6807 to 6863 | -0.049 mag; 11.3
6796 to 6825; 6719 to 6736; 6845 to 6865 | 0.058 mag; 11.6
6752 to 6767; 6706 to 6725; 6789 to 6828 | 0.122 mag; 11.9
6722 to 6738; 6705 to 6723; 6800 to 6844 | 0.001 mag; 12.5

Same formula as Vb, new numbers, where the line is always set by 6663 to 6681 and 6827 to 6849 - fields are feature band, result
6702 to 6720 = -0.14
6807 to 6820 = -0.04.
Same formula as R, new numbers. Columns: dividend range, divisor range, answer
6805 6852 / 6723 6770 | 0.99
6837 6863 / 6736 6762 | 1.02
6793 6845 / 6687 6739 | 0.94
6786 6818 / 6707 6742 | 0.89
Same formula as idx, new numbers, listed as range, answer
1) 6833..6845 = 10.31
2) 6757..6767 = 10.44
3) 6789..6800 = 10.58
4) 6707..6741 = 10.91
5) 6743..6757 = 10.86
